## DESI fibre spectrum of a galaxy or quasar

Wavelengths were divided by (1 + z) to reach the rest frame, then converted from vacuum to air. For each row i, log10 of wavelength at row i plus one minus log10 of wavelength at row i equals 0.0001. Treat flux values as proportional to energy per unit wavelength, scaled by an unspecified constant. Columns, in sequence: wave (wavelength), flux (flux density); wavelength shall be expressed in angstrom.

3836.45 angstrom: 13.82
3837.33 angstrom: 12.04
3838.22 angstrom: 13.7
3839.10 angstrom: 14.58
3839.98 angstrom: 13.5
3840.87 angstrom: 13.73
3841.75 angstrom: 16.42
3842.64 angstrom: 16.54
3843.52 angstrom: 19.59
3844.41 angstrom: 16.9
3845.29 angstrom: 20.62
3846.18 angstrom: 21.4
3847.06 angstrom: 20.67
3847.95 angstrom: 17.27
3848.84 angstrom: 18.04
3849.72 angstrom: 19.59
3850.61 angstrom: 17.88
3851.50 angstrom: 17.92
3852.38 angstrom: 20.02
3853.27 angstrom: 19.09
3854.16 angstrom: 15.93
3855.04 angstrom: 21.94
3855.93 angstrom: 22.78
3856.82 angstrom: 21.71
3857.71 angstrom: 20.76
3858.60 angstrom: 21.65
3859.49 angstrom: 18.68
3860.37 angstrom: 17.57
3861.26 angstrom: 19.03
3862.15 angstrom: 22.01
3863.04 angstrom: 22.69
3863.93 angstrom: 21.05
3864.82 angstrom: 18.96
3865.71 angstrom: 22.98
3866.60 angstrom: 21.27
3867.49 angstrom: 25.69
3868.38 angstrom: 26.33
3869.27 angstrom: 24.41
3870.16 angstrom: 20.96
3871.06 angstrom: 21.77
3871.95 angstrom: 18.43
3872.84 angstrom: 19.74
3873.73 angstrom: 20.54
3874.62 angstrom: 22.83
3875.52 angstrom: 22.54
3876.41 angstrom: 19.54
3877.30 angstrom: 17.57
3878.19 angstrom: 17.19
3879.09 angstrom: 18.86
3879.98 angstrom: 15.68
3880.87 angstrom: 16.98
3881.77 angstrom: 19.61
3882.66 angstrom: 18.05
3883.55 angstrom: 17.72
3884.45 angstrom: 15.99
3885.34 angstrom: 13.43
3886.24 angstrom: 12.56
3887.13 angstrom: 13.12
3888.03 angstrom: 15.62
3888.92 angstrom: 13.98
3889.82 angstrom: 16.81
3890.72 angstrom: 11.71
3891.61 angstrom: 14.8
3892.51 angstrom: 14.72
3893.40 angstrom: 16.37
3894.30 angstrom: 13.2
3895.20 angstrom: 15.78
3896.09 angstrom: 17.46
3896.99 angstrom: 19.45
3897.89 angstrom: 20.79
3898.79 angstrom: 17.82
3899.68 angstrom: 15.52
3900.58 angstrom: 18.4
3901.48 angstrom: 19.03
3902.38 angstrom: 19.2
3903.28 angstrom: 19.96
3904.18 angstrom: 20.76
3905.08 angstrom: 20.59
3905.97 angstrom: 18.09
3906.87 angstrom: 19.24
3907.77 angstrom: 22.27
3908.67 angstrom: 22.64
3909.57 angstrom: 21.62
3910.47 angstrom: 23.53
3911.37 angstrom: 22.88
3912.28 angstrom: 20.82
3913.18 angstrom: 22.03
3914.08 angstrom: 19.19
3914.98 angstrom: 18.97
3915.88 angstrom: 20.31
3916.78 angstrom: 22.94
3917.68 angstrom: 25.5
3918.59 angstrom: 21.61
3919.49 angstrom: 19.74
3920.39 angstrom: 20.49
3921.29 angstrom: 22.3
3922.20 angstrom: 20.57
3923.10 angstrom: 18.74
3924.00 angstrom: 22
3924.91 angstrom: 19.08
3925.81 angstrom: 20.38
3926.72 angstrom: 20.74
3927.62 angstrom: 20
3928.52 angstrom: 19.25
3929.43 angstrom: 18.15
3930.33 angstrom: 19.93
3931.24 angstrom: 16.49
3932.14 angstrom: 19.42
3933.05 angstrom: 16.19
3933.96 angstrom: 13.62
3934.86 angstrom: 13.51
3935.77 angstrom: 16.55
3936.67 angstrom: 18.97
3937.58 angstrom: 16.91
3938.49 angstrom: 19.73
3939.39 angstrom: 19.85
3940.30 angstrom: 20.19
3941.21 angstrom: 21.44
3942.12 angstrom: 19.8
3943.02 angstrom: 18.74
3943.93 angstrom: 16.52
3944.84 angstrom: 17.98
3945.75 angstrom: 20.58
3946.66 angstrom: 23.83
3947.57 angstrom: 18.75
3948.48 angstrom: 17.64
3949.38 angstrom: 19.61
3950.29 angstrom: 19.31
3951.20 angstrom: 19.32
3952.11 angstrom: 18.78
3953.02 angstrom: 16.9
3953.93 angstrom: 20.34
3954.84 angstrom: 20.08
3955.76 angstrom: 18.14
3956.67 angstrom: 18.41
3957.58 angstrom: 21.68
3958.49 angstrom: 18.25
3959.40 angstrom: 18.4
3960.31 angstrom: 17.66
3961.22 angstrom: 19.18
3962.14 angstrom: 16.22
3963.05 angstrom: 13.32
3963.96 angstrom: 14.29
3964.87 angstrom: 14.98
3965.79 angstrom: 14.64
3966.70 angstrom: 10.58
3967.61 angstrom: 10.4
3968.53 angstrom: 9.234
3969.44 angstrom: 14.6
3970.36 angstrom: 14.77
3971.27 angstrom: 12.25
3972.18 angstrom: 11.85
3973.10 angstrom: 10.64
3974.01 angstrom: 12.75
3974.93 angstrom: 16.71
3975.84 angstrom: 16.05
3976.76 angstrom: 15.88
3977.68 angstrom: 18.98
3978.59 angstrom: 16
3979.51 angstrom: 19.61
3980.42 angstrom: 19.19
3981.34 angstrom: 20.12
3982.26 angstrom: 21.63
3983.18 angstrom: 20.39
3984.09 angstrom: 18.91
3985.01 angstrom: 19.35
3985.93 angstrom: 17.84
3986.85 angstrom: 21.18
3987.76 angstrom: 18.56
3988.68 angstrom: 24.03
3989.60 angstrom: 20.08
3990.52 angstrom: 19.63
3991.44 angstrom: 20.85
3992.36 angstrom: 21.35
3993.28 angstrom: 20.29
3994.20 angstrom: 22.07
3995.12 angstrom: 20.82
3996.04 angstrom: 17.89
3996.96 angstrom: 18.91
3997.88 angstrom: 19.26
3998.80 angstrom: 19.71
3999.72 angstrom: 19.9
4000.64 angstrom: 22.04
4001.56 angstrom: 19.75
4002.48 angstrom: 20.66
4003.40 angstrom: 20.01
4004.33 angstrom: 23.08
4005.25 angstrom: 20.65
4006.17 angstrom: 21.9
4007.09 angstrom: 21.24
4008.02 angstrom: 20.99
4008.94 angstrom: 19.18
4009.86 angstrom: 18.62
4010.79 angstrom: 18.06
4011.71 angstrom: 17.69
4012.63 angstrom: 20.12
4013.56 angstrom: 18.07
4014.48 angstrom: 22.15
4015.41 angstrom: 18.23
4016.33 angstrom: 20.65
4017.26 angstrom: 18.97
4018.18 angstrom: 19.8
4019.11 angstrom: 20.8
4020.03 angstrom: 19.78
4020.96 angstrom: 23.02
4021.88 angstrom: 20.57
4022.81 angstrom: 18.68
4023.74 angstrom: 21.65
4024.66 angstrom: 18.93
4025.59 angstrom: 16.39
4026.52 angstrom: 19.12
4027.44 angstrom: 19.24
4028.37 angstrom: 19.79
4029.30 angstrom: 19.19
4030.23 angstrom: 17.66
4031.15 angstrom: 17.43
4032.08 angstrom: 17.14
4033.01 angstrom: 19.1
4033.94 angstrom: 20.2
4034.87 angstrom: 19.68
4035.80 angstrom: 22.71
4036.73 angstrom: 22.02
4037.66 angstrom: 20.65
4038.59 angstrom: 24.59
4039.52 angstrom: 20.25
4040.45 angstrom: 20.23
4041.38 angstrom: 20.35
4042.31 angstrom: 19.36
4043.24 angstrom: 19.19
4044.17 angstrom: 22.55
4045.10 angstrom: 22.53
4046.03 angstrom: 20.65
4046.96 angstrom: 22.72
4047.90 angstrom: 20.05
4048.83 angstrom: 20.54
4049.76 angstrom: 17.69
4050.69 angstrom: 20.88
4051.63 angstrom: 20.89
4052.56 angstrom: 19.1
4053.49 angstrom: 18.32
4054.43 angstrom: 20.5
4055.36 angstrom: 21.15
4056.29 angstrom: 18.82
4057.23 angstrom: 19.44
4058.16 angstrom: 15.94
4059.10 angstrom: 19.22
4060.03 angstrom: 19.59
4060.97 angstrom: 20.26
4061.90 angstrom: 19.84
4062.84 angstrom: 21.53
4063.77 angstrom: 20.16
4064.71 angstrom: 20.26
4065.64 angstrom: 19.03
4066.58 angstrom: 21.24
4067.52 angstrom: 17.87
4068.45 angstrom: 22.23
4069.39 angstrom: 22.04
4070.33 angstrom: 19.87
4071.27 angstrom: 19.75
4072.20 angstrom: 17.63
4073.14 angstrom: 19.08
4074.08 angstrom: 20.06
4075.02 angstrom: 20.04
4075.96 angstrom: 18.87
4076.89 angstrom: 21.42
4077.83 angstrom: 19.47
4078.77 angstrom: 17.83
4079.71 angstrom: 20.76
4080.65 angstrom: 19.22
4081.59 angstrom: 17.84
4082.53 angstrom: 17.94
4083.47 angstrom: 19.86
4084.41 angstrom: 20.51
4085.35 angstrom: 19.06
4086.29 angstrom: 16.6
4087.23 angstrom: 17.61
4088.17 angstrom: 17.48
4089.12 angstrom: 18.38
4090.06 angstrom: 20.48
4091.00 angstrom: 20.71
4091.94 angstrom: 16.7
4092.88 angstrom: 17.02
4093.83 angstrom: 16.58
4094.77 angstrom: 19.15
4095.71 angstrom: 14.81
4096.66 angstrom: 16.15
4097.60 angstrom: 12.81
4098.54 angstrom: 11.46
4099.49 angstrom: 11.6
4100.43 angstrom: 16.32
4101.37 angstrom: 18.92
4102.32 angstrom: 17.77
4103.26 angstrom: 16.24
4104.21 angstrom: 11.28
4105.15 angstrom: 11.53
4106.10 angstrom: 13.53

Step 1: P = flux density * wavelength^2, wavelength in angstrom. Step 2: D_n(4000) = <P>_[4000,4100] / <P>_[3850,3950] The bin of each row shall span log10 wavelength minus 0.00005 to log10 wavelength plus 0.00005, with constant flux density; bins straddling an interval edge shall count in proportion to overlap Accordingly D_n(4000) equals 1.09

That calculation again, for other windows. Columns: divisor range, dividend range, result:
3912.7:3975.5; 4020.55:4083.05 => 1.17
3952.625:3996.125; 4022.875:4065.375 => 1.18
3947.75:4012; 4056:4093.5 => 1.11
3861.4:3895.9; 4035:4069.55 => 1.21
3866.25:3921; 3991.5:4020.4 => 1.11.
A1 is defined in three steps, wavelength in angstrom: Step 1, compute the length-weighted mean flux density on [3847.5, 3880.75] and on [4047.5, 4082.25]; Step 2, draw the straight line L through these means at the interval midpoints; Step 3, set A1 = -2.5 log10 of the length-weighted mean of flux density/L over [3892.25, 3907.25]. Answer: 0.12 mag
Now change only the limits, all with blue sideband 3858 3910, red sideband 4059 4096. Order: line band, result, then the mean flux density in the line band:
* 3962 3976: 0.39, 13.2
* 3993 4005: -0.07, 20.3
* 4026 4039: -0.04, 19.9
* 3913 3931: -0.09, 20.5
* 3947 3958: -0.01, 19.1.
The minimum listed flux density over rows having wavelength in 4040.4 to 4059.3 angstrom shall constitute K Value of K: 15.94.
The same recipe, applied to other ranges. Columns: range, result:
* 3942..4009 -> 9.234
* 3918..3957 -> 13.51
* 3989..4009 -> 17.89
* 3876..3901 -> 11.71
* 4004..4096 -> 14.81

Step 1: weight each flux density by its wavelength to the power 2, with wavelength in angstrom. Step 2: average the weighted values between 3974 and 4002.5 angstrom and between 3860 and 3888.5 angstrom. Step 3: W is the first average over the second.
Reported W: 1.1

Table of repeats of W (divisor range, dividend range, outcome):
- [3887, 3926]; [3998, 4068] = 1.11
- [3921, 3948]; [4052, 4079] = 1.11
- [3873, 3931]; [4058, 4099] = 1.09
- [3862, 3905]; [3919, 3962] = 1.06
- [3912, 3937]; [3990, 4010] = 1.09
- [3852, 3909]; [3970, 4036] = 1.08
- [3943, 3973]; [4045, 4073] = 1.25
